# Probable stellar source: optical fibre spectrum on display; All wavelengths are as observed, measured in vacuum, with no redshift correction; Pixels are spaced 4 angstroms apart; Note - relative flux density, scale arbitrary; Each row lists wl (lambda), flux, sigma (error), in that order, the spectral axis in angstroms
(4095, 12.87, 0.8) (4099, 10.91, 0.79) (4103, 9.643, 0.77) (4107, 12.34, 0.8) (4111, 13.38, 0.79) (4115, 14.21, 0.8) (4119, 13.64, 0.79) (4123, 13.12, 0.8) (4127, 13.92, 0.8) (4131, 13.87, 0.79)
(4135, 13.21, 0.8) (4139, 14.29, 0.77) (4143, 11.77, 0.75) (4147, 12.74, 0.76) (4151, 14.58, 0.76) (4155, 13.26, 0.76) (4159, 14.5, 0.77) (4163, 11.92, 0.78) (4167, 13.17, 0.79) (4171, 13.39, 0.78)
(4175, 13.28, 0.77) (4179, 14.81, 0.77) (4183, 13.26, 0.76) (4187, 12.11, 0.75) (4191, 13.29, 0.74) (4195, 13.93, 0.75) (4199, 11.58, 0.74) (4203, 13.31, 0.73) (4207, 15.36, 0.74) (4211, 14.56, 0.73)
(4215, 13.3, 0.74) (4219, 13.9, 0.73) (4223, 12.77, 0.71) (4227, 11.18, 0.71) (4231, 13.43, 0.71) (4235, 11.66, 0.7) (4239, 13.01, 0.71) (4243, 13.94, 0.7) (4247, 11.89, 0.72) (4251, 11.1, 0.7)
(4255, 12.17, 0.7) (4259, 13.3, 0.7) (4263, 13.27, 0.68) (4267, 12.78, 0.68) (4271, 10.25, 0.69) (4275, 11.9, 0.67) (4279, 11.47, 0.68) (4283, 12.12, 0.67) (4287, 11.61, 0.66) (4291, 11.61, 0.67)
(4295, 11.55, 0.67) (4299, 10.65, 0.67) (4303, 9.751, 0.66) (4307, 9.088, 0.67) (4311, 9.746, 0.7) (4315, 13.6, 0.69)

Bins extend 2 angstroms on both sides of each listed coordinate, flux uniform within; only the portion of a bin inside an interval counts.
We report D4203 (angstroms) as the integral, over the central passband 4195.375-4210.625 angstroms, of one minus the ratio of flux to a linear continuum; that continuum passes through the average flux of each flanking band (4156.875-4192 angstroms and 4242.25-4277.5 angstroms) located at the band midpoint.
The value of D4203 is -0.8 angstroms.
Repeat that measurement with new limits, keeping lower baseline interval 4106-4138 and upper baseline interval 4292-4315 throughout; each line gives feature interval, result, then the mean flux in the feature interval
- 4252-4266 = -1.89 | 12.8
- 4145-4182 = -1.96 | 13.5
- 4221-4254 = -2.15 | 12.4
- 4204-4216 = -2.33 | 14.4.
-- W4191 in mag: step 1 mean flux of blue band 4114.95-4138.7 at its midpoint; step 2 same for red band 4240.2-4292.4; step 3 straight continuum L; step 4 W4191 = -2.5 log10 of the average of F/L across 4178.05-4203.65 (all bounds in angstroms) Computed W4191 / -0.01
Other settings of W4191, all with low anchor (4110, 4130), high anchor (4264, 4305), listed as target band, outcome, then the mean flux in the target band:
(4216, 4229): -0.034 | 12.7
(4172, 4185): -0.072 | 13.8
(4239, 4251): -0.059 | 12.6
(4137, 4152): 0.006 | 13.3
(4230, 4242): -0.058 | 12.7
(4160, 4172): 0.010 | 12.9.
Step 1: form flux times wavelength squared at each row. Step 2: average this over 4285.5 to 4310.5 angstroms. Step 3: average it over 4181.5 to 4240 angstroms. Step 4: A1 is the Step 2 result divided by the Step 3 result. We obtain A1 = 0.84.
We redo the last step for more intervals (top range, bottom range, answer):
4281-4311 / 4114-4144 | 0.87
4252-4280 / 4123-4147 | 0.97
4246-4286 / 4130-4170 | 0.95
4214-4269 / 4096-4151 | 1.04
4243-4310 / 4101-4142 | 0.95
